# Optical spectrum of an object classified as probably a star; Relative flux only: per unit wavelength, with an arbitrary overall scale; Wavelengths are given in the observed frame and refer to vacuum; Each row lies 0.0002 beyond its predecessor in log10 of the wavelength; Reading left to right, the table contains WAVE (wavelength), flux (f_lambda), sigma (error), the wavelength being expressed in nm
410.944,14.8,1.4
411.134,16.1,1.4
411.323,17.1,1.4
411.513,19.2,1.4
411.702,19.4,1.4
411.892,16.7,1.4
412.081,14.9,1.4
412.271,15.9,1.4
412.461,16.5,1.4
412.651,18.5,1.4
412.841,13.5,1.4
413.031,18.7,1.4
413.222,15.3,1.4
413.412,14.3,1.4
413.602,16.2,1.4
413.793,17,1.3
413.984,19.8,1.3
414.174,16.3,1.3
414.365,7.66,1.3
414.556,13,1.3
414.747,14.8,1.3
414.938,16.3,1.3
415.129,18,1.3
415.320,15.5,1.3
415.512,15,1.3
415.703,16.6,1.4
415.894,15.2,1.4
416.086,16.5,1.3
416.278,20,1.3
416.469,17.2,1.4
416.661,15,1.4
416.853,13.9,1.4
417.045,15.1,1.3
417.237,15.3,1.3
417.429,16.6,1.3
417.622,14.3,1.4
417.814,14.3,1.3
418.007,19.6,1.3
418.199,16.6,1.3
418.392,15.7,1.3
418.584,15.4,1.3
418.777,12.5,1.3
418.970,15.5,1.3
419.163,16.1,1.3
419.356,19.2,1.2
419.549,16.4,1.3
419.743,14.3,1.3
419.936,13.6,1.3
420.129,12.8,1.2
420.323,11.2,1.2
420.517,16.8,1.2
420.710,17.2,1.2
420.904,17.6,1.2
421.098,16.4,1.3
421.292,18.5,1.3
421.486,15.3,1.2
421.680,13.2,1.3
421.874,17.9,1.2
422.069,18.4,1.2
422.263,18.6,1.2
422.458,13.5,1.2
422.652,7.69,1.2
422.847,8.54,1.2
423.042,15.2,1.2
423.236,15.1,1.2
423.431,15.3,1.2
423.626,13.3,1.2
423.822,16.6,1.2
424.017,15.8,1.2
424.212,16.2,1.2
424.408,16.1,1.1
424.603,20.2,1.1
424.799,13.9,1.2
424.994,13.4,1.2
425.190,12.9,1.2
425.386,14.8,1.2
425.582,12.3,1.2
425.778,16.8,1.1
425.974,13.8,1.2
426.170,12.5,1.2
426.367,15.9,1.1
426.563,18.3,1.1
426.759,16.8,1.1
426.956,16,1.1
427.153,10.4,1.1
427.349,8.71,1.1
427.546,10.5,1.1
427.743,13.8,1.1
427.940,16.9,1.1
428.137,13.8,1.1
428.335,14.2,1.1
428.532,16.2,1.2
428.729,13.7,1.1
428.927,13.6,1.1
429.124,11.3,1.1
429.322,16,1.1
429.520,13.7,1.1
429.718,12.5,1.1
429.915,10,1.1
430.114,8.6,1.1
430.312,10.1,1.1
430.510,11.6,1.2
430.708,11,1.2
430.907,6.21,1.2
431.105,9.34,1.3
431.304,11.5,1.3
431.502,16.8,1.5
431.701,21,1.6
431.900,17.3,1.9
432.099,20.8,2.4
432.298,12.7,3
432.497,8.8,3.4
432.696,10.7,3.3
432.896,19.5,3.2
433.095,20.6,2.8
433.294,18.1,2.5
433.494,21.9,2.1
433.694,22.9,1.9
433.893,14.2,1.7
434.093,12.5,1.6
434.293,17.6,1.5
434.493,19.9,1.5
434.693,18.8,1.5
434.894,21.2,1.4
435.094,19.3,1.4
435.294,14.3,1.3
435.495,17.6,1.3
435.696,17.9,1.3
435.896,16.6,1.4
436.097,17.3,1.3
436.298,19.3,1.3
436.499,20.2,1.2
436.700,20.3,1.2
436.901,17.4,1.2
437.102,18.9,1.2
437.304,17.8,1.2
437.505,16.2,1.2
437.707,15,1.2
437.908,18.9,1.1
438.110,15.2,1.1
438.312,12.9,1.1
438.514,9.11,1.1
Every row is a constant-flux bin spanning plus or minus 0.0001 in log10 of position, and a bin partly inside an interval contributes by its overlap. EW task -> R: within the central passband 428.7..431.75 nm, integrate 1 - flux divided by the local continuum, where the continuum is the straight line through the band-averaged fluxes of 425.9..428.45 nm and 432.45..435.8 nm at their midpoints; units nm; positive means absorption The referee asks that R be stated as 0.67 nm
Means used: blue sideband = 14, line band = 12.1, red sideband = 17.5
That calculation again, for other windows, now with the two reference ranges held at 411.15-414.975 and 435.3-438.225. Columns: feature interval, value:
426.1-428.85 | 0.46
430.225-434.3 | 0.56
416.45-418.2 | 0.07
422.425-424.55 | 0.34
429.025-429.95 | 0.23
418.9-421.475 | 0.11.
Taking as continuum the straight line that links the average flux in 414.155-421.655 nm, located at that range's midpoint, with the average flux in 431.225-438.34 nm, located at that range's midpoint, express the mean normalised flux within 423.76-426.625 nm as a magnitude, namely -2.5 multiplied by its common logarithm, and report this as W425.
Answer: 0.07 mag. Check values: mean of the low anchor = 15.5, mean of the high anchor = 17.3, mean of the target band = 15.2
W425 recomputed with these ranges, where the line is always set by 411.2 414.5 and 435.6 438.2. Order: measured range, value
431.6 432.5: 0.04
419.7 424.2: 0.13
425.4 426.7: 0.14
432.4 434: 0.03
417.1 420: 0.06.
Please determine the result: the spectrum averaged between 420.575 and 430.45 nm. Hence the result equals 14.4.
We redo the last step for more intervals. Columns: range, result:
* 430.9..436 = 16.7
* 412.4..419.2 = 15.8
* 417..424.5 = 15.3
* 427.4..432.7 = 13.1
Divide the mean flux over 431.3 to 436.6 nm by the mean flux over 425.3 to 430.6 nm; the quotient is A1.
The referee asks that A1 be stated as 1.3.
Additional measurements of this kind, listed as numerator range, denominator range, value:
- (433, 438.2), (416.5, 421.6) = 1.16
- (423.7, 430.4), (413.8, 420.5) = 0.90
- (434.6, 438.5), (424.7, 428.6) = 1.24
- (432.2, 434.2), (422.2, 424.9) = 1.10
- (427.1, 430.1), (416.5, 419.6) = 0.82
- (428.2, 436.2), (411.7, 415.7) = 0.96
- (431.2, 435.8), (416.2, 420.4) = 1.11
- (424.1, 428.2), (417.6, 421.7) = 0.93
